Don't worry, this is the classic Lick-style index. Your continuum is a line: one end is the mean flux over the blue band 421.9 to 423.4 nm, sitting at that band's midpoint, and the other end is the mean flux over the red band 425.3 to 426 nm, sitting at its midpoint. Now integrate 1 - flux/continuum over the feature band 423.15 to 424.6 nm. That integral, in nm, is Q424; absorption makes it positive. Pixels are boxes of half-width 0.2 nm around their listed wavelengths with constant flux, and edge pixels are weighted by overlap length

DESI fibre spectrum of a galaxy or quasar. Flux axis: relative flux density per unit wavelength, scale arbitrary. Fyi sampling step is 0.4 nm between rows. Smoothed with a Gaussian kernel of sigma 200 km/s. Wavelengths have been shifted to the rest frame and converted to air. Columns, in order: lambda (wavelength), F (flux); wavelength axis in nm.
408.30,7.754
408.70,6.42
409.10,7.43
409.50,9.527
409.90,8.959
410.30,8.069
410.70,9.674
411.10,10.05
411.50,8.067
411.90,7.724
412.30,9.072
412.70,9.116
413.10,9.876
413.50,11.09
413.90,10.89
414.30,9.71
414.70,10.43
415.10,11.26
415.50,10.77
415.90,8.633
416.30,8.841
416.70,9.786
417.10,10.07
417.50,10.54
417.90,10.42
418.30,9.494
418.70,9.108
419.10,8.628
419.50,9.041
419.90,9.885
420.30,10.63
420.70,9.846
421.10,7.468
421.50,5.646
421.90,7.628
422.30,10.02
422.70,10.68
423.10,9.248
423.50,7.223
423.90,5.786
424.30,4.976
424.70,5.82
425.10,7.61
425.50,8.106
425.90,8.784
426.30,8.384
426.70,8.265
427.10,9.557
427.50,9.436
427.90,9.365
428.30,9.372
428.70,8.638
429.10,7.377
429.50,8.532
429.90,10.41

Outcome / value 0.44 nm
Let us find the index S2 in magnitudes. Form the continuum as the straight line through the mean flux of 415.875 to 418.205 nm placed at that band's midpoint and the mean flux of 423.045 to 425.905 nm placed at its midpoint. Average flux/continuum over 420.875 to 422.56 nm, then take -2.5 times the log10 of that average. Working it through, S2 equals 0.02 mag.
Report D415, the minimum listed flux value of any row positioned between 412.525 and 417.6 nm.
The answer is 8.633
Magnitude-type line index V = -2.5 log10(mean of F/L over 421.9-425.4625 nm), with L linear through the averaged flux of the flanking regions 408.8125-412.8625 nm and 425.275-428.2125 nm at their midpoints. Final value 0.150 mag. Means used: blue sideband 8.71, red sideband 8.85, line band 7.69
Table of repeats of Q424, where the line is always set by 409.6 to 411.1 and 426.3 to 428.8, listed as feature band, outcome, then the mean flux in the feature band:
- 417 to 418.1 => -0.16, 10.4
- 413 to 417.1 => -0.47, 10.1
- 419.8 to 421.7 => 0.09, 8.63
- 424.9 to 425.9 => 0.11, 8.04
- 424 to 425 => 0.38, 5.66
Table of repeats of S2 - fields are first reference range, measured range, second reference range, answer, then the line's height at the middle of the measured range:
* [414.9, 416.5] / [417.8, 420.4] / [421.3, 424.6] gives -0.087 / 8.81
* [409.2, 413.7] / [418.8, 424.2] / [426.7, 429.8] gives 0.059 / 9.01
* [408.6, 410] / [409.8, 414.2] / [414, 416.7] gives -0.045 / 8.95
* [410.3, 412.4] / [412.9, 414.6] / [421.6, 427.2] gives -0.198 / 8.67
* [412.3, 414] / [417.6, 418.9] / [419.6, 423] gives -0.039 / 9.39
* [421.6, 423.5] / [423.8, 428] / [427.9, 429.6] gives 0.119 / 8.76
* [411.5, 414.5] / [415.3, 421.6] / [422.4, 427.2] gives -0.070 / 8.77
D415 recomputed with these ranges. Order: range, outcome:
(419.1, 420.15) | 8.628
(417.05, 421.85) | 5.646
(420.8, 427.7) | 4.976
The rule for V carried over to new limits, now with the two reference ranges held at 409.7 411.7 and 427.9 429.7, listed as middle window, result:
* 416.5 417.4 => -0.13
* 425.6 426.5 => 0.01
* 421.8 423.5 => -0.06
